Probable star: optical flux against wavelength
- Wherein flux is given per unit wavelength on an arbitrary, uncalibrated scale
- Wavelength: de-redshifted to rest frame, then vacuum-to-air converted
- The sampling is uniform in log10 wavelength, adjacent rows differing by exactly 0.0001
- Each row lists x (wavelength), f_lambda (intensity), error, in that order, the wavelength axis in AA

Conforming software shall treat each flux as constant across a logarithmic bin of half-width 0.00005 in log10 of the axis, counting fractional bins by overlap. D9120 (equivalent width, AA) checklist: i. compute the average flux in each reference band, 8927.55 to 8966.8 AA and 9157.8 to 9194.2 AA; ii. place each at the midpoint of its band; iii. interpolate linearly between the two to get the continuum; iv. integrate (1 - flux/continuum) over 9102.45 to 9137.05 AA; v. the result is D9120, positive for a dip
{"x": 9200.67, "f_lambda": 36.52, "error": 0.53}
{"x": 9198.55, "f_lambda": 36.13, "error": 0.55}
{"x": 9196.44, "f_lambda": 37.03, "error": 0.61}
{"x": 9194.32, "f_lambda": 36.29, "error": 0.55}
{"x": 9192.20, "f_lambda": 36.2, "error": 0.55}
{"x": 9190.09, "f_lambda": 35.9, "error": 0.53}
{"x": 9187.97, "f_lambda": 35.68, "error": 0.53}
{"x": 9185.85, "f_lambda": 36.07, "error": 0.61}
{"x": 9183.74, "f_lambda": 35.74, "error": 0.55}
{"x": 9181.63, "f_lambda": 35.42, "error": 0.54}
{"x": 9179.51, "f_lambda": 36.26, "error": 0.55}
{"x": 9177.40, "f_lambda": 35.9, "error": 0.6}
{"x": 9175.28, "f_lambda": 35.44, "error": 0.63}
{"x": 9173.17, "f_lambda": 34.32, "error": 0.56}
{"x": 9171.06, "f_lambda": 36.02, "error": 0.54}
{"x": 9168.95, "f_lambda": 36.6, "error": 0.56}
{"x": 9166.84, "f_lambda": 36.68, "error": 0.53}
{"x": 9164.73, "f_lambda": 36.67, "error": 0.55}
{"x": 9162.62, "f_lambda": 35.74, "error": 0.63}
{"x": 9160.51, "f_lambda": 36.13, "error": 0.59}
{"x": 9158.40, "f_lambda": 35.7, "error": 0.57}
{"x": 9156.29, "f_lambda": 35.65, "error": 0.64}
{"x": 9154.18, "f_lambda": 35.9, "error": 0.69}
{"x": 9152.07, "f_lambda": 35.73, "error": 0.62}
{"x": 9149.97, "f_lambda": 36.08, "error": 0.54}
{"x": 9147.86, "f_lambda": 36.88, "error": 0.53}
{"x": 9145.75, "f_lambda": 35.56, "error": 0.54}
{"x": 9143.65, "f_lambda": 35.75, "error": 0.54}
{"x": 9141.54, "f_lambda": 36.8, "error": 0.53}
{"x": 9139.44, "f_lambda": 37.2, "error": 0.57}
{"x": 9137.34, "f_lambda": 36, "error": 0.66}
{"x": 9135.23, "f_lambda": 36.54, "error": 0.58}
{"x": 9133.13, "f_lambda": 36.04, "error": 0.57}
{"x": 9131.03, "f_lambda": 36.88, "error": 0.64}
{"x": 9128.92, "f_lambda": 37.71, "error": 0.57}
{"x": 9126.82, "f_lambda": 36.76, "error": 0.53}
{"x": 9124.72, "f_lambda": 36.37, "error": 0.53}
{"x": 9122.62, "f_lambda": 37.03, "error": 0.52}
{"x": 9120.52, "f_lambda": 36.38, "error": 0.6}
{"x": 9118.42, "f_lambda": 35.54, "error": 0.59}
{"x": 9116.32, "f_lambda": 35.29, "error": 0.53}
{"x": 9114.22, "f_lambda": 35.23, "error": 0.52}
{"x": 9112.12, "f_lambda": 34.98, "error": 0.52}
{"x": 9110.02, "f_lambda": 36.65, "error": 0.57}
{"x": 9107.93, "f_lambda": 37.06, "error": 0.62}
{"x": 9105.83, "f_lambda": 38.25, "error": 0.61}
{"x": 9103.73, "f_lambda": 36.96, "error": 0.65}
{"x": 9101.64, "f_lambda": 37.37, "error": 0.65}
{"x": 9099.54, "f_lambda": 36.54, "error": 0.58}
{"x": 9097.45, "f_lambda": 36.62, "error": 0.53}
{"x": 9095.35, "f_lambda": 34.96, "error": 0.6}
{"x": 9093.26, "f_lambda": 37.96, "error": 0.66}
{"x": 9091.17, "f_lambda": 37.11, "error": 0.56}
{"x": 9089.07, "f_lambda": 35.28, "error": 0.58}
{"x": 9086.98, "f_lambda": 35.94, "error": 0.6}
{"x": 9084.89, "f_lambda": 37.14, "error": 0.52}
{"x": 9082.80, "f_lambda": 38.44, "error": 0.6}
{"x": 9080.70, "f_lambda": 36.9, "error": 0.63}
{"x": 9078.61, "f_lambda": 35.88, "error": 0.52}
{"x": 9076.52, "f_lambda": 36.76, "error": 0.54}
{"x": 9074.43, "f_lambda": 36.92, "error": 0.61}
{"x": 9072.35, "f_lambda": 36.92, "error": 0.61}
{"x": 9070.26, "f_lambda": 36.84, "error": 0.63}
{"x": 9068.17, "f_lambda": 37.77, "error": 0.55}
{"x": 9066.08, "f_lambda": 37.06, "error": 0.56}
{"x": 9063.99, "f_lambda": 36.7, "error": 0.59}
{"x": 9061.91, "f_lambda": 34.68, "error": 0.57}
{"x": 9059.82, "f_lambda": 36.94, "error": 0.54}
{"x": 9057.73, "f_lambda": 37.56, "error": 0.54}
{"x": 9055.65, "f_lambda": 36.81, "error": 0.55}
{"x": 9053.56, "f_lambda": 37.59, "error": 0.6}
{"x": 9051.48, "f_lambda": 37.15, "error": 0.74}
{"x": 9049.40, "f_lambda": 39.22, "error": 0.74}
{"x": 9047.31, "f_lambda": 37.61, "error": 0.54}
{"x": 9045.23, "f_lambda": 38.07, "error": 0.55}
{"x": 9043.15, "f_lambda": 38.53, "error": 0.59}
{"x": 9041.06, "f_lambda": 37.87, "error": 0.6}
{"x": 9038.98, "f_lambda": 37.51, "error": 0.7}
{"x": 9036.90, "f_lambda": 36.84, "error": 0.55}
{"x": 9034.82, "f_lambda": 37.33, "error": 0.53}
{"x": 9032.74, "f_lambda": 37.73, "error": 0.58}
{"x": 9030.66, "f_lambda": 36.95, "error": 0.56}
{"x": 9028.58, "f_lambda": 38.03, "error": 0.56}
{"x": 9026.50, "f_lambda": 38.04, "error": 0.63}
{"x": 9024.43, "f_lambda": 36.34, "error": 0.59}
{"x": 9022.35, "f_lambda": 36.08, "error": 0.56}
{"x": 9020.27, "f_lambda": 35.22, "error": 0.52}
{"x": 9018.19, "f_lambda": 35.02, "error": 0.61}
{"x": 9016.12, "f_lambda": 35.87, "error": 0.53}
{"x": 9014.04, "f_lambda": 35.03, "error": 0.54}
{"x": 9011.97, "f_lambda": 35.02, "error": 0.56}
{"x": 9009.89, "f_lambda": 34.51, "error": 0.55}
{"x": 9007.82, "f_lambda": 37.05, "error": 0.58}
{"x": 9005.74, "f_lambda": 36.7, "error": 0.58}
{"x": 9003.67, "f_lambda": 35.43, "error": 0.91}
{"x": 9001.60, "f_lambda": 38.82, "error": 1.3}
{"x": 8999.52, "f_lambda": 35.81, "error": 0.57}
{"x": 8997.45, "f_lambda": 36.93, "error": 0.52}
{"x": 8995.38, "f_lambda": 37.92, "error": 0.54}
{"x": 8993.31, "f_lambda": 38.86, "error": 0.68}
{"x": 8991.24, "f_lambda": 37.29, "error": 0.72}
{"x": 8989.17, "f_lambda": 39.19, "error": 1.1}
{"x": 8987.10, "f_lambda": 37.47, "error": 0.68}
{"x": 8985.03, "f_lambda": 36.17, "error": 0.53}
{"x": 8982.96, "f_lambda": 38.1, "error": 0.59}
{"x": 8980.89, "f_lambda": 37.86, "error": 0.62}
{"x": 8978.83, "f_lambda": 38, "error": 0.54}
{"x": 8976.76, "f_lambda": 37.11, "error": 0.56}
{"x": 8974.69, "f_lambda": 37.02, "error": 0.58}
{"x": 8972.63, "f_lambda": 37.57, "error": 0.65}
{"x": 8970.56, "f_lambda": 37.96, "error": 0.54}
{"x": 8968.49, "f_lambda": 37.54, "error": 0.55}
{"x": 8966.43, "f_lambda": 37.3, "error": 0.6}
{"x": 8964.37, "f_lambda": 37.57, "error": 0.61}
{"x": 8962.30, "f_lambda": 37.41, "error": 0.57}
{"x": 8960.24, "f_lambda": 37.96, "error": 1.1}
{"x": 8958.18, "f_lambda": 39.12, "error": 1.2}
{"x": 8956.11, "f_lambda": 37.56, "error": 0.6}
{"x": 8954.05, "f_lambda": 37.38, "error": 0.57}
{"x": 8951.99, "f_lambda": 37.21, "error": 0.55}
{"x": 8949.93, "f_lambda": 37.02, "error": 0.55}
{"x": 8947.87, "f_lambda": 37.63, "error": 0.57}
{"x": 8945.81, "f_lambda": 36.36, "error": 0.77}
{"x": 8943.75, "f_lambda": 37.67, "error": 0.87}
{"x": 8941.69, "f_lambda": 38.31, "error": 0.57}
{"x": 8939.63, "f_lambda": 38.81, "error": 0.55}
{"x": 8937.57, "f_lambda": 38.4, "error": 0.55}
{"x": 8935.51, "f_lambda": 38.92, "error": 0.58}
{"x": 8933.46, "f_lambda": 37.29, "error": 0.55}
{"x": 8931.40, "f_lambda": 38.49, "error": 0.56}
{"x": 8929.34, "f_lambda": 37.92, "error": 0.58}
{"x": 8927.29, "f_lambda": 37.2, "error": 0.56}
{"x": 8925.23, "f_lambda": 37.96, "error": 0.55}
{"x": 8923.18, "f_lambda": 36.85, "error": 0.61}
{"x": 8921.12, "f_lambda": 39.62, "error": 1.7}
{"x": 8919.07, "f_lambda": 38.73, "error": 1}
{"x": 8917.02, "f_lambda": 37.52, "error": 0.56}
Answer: -0.1 AA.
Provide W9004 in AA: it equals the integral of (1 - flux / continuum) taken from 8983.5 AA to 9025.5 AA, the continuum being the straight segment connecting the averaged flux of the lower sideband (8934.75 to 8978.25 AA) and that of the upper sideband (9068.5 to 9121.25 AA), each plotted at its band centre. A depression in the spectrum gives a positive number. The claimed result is 0.8 AA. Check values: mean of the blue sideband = 37.7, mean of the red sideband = 36.6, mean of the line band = 36.6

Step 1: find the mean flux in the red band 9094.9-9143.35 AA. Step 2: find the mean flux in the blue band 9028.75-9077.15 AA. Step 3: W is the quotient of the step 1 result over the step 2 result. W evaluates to 0.98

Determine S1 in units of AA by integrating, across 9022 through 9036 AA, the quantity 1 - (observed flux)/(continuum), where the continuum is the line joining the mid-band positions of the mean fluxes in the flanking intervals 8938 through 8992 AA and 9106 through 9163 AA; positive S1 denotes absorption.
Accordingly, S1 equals -0.1 AA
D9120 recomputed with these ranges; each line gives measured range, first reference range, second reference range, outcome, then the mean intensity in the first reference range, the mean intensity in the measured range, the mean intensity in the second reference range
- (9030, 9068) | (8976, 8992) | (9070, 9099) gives -0.3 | 37.7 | 37.4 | 36.7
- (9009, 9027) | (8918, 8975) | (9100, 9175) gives 0.8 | 37.8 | 35.6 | 36.3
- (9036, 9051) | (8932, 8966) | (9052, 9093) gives -0.4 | 37.8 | 37.9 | 36.8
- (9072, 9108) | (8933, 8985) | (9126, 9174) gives -0.1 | 37.7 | 36.8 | 36.2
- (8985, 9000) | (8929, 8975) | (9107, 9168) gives -0.1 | 37.8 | 37.6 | 36.2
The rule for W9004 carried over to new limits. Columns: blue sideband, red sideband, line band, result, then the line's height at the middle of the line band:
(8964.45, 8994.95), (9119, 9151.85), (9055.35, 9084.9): 0.1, 37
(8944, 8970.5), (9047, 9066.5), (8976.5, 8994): -0.2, 37.4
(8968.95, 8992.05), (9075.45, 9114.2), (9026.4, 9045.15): -0.3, 37.2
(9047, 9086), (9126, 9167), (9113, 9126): 0.2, 36.6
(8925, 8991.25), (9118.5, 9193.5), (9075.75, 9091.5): 0.0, 36.7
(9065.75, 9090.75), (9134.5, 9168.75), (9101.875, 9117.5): 0.1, 36.5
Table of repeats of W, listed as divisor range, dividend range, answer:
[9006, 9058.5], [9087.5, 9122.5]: 0.99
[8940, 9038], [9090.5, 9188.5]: 0.98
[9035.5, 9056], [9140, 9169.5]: 0.96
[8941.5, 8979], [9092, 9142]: 0.97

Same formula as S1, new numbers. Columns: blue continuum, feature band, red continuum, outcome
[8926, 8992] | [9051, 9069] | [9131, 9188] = 0.0 AA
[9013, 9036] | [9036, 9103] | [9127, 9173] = -1.1 AA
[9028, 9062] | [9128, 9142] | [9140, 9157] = -0.2 AA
